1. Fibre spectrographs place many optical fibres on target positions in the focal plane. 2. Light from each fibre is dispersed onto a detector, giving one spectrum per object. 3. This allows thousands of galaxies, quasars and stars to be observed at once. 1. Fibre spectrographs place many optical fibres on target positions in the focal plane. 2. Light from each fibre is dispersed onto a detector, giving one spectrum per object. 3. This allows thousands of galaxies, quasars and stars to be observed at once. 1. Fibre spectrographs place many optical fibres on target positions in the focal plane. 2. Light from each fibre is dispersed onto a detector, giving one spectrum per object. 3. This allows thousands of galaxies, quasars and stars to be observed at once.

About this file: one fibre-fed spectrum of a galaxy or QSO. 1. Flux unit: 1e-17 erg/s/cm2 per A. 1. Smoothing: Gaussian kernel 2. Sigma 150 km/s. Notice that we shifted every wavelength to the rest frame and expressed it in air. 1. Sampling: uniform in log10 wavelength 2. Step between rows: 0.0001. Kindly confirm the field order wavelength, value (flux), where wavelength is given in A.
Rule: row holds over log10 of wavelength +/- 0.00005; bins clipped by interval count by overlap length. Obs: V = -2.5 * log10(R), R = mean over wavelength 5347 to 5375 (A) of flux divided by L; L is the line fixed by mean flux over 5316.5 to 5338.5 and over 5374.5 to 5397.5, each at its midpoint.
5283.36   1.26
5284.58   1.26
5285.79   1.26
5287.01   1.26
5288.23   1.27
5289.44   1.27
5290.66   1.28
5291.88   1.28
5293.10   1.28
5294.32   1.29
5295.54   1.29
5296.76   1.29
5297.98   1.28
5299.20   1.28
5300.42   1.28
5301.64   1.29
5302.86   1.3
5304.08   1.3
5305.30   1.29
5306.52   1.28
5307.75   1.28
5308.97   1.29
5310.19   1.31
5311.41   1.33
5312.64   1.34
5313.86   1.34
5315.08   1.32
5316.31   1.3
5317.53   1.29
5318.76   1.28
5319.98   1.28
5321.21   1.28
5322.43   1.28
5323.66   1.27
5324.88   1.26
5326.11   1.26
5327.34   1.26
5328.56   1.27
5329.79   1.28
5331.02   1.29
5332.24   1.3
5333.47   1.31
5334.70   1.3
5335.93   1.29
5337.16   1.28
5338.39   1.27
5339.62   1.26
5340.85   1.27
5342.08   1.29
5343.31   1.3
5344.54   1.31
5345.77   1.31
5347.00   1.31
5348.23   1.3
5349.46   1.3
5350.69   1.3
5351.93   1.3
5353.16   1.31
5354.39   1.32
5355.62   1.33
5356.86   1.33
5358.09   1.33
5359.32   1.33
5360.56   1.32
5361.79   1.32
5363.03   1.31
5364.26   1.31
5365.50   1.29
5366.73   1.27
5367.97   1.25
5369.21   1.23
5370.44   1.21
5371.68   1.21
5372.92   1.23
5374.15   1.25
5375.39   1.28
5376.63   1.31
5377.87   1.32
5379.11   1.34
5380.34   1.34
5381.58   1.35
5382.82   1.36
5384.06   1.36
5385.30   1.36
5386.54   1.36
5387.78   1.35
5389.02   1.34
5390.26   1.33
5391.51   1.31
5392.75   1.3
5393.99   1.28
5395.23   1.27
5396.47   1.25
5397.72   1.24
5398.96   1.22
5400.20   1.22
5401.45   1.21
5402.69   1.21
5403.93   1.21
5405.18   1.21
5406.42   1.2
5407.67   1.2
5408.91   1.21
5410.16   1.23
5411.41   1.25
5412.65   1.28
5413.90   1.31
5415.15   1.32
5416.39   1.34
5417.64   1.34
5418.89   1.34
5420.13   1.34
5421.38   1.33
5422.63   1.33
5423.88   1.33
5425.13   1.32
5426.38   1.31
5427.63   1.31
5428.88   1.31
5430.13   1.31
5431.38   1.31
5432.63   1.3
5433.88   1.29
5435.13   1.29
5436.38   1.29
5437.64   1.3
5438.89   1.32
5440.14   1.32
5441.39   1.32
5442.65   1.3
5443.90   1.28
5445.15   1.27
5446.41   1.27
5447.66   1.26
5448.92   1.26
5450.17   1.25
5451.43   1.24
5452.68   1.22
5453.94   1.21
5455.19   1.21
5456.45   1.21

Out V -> 0.01 mag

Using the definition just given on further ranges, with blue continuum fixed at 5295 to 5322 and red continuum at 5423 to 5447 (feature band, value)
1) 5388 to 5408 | 0.04 mag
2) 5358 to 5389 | 0.00 mag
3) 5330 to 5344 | 0.01 mag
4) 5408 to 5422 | 0.00 mag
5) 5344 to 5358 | -0.01 mag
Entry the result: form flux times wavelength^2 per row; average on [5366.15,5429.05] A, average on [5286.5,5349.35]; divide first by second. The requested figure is 1.03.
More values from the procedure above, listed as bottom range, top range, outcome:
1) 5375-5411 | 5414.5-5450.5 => 1.03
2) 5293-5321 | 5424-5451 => 1.05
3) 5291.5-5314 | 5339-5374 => 1.02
